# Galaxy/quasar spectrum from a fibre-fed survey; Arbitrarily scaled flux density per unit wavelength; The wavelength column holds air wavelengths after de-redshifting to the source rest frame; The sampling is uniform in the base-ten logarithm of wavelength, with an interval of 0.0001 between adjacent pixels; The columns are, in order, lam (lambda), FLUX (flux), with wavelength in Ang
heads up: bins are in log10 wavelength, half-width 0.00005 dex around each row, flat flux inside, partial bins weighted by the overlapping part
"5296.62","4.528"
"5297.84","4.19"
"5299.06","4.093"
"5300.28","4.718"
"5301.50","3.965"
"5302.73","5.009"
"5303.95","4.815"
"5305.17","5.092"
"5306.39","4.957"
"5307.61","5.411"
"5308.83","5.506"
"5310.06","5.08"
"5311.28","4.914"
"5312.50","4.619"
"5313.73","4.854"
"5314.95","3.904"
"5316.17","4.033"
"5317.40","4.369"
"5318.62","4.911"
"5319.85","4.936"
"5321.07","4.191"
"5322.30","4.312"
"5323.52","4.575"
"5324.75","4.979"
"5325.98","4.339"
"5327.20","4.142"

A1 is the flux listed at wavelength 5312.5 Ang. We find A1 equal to 4.619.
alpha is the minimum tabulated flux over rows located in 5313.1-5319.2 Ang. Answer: 3.904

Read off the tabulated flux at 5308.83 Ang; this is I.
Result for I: 5.506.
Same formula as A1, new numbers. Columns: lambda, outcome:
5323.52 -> 4.575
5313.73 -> 4.854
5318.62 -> 4.911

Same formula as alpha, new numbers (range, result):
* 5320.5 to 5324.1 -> 4.191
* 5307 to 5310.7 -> 5.08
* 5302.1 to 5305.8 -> 4.815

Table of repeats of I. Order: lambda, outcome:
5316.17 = 4.033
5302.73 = 5.009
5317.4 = 4.369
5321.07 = 4.191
